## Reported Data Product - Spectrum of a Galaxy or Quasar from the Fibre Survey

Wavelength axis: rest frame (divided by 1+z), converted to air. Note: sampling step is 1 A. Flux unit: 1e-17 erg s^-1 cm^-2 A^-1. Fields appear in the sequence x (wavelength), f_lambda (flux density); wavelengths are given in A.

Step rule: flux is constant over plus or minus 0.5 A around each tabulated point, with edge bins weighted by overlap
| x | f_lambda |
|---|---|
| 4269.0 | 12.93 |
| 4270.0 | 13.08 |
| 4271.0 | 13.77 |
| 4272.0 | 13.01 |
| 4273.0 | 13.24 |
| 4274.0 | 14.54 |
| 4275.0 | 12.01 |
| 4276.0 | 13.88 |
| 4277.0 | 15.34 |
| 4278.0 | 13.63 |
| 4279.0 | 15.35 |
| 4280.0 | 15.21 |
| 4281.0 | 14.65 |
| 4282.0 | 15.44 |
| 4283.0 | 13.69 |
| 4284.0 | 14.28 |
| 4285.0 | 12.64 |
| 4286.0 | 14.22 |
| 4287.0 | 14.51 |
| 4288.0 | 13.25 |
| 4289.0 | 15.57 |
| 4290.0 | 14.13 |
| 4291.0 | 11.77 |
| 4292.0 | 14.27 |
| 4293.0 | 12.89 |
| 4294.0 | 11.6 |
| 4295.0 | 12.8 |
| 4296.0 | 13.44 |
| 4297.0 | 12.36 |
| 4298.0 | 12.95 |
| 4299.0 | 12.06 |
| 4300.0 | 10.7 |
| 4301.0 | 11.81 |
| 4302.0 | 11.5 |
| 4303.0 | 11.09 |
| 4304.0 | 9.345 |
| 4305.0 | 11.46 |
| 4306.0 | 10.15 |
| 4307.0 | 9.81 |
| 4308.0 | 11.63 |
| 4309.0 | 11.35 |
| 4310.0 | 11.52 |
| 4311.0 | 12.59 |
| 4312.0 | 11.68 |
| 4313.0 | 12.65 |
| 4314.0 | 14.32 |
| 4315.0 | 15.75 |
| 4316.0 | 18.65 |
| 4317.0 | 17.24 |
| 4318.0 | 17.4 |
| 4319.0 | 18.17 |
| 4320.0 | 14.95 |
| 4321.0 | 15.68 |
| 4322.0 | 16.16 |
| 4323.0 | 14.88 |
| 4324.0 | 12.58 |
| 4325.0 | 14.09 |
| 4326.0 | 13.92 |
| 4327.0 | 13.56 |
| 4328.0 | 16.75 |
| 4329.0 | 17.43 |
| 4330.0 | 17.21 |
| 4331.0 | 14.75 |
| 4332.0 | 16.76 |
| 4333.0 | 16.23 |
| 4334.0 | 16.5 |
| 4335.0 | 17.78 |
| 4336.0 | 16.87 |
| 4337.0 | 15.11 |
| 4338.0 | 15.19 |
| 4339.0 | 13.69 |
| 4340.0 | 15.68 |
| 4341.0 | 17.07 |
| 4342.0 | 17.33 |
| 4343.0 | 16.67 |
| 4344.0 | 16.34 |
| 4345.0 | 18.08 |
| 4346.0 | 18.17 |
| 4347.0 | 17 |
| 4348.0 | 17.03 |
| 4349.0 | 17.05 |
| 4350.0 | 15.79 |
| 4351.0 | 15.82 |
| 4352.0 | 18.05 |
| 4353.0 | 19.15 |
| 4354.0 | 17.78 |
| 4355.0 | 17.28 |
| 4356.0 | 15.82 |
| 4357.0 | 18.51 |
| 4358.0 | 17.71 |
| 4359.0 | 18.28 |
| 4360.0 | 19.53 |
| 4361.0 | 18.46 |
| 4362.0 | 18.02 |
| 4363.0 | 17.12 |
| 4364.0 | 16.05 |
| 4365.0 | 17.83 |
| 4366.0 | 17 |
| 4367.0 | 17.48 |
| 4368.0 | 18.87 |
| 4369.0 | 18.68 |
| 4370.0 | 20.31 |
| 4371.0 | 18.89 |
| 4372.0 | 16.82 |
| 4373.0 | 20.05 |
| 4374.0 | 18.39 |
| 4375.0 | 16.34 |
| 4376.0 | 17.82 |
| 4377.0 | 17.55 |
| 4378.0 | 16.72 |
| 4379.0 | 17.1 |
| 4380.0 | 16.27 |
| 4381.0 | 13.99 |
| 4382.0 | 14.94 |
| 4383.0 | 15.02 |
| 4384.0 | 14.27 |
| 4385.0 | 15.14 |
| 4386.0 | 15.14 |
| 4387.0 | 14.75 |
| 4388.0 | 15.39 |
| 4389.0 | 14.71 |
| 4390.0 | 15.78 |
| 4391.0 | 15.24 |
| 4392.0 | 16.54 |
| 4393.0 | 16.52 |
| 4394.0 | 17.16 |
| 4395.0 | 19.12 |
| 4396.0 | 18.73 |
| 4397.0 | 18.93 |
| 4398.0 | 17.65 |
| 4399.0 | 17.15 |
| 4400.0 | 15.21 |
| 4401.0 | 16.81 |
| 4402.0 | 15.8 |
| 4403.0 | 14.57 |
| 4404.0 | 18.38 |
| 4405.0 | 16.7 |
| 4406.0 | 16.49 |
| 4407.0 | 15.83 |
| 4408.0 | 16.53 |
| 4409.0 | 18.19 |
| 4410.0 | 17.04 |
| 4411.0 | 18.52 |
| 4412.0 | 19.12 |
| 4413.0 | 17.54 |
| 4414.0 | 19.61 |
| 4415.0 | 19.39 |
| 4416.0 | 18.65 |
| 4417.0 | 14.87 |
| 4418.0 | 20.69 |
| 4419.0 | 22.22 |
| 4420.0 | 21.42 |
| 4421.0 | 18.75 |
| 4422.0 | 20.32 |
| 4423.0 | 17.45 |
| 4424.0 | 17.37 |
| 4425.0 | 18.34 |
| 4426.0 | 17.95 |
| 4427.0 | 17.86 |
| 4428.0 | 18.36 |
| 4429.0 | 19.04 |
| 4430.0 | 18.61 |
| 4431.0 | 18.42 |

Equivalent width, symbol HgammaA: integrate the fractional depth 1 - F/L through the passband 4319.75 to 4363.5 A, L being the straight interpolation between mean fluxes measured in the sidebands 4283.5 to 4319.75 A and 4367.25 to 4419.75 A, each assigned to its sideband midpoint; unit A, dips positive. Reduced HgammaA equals -4.86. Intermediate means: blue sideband 13.1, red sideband 17.2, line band 16.6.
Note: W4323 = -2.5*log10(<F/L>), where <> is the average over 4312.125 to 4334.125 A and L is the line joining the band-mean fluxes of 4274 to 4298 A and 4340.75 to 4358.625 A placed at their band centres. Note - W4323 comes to 0.01 mag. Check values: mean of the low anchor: 13.8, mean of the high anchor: 17.3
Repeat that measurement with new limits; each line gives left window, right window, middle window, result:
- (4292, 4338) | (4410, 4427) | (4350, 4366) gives -0.11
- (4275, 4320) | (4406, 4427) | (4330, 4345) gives -0.08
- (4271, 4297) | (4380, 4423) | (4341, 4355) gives -0.11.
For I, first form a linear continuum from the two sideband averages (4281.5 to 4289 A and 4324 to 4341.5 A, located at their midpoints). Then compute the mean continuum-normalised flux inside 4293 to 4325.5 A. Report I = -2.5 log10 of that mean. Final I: 0.135 mag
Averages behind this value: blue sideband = 14.1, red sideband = 15.7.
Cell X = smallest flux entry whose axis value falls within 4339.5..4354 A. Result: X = 15.68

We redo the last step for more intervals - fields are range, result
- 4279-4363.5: 9.345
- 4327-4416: 13.56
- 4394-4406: 14.57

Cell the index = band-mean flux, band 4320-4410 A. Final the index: 16.7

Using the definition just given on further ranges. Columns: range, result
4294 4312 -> 11.6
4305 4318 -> 13.2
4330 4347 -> 16.4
